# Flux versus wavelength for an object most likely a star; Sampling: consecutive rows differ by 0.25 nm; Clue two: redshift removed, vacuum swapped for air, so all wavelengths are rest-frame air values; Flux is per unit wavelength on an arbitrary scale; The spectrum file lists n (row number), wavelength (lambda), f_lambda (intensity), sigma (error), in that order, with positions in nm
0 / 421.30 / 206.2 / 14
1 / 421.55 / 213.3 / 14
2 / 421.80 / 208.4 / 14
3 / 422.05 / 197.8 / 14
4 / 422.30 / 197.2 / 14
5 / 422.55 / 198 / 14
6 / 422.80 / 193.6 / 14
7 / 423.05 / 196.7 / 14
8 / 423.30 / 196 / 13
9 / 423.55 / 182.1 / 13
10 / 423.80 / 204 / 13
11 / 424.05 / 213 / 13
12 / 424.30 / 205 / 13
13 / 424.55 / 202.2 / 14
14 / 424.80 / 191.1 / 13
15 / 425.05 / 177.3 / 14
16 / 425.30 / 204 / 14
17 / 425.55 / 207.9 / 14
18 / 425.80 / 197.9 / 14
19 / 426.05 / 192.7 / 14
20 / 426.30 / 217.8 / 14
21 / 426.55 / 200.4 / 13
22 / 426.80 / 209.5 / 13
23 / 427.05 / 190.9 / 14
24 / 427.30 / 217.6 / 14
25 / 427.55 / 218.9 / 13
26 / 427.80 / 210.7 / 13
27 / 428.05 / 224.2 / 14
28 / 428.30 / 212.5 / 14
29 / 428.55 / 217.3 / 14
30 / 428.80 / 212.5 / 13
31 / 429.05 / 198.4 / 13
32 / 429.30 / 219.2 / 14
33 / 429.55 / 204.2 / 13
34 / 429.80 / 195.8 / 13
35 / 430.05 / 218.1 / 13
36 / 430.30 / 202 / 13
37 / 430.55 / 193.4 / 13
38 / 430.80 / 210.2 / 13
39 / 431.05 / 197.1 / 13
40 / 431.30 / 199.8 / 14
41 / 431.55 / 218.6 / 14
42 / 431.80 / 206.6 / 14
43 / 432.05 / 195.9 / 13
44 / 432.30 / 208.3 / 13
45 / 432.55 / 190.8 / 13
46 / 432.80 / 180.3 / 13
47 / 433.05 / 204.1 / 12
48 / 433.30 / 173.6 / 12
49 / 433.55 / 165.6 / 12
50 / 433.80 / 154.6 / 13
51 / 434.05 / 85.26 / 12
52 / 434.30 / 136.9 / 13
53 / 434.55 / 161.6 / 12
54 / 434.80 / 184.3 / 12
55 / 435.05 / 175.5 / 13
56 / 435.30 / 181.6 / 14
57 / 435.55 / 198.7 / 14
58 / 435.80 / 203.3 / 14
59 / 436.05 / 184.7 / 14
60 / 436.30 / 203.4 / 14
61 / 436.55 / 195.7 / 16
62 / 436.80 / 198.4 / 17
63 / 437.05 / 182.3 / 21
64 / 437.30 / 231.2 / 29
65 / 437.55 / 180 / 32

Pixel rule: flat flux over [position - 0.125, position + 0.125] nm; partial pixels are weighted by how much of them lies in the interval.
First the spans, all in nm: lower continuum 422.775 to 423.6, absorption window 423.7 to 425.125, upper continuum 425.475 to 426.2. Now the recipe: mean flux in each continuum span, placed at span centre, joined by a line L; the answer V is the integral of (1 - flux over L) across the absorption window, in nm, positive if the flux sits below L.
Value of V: -0.03 nm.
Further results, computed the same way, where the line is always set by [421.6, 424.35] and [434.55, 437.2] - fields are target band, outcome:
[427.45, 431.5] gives -0.29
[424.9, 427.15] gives -0.03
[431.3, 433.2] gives -0.08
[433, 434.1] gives 0.19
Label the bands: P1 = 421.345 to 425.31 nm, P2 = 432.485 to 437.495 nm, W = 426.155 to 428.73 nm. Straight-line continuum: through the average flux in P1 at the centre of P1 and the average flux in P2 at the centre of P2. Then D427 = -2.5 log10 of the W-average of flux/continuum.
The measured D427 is -0.11 mag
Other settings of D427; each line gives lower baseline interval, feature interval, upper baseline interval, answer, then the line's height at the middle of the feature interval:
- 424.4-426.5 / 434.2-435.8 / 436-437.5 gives 0.133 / 199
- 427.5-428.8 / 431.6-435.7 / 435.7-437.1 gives 0.150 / 202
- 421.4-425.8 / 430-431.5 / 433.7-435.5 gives -0.187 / 171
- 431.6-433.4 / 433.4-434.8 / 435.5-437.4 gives 0.331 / 197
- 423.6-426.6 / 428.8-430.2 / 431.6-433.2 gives -0.044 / 199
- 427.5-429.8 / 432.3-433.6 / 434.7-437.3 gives 0.081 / 201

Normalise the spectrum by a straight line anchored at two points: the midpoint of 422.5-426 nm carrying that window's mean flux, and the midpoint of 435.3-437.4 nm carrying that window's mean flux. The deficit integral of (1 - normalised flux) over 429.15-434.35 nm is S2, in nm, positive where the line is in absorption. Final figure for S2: 0.23 nm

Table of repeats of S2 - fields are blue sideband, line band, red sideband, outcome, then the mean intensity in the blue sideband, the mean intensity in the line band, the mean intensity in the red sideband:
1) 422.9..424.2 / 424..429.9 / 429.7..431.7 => -0.132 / 198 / 206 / 205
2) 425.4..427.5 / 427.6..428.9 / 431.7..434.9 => -0.128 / 205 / 216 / 173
